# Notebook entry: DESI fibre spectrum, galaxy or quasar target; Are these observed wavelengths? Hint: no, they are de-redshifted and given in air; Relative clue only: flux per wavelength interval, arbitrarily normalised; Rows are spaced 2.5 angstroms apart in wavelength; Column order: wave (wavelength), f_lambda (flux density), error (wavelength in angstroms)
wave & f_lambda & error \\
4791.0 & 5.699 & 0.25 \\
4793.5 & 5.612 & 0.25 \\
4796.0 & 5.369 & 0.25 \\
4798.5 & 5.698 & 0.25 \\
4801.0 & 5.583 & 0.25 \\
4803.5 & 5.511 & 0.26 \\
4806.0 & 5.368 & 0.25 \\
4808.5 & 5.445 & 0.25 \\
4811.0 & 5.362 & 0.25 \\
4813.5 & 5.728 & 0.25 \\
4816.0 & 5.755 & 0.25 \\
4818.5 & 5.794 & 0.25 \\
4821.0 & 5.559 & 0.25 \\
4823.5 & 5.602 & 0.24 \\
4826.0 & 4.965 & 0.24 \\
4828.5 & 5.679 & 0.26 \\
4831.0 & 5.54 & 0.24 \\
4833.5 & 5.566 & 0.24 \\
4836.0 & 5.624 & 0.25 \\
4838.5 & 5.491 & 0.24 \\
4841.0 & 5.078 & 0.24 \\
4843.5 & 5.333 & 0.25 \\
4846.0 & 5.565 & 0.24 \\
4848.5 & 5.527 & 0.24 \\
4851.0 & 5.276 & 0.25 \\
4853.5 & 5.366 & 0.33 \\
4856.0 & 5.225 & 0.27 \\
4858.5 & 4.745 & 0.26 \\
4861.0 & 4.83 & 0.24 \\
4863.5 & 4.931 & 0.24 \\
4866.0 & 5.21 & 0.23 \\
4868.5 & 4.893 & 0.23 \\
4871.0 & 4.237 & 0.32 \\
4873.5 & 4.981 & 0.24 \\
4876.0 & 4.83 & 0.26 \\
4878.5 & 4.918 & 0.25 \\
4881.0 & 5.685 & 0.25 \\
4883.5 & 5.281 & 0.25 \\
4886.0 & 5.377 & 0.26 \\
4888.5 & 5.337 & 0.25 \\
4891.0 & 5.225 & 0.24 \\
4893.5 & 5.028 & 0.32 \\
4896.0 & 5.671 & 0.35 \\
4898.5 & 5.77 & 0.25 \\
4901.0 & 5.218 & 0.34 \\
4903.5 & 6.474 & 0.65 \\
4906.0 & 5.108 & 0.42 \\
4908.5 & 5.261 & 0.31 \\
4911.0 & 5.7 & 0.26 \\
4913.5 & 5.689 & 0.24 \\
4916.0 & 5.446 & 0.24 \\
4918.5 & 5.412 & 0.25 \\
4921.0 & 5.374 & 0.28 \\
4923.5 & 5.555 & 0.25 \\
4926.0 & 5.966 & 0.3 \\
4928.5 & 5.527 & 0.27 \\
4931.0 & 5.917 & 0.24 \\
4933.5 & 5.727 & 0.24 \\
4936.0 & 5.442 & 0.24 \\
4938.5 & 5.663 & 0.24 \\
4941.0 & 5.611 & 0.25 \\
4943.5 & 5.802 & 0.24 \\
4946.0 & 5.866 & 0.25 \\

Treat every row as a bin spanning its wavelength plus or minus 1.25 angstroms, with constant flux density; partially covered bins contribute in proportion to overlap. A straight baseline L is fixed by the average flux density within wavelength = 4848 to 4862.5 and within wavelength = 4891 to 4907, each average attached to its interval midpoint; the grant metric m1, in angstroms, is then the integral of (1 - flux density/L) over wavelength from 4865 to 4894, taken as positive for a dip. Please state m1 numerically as 1.5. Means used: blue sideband 5.14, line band 5.08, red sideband 5.53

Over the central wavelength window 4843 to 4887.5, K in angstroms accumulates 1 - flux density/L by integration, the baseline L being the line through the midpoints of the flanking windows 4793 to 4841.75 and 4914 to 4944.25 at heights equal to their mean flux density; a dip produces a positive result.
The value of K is 3.53 angstroms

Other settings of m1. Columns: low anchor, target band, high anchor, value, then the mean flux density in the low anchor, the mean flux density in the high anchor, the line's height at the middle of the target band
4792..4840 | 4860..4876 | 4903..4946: 2.10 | 5.54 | 5.62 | 5.58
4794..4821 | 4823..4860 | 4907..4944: 1.39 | 5.56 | 5.6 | 5.57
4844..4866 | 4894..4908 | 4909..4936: -0.30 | 5.19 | 5.61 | 5.48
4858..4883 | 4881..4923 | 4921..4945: -1.27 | 4.94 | 5.68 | 5.31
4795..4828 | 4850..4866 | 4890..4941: 1.36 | 5.52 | 5.56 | 5.54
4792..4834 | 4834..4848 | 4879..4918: 0.21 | 5.54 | 5.47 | 5.52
